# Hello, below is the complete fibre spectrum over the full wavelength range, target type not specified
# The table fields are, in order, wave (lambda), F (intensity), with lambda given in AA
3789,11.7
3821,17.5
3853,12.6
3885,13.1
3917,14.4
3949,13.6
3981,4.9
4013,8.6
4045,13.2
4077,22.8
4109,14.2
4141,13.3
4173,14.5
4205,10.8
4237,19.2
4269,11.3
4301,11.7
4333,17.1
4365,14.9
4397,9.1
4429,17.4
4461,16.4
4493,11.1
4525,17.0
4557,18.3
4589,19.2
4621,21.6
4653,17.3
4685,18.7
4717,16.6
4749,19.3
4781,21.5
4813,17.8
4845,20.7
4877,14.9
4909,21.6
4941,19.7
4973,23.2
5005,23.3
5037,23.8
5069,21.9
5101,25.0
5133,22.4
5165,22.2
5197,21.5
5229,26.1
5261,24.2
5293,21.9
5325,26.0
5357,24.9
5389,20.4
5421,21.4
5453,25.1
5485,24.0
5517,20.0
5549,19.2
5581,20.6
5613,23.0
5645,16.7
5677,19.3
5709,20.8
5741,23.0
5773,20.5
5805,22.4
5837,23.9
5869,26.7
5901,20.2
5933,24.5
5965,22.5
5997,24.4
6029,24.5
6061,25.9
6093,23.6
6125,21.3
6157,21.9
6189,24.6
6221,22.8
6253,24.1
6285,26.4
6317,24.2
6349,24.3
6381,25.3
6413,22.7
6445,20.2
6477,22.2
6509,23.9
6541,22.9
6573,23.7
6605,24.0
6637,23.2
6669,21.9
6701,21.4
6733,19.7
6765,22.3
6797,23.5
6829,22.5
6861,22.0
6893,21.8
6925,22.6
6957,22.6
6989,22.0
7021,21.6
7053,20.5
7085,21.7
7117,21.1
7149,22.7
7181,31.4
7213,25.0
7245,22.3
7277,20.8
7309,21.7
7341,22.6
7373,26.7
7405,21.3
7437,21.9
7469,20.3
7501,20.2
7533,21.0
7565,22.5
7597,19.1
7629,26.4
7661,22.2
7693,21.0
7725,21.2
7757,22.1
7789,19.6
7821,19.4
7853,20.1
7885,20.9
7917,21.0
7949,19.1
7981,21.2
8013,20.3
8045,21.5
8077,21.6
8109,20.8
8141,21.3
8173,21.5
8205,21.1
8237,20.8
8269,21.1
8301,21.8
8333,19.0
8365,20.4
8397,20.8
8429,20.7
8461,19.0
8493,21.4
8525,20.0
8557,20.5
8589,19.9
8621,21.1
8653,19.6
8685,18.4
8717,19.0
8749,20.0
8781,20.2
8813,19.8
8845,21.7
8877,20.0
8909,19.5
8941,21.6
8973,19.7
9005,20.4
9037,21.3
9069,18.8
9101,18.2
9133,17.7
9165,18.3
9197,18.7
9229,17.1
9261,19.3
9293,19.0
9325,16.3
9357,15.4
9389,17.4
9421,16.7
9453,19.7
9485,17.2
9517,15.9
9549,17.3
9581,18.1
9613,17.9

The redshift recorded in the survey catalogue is 0.10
